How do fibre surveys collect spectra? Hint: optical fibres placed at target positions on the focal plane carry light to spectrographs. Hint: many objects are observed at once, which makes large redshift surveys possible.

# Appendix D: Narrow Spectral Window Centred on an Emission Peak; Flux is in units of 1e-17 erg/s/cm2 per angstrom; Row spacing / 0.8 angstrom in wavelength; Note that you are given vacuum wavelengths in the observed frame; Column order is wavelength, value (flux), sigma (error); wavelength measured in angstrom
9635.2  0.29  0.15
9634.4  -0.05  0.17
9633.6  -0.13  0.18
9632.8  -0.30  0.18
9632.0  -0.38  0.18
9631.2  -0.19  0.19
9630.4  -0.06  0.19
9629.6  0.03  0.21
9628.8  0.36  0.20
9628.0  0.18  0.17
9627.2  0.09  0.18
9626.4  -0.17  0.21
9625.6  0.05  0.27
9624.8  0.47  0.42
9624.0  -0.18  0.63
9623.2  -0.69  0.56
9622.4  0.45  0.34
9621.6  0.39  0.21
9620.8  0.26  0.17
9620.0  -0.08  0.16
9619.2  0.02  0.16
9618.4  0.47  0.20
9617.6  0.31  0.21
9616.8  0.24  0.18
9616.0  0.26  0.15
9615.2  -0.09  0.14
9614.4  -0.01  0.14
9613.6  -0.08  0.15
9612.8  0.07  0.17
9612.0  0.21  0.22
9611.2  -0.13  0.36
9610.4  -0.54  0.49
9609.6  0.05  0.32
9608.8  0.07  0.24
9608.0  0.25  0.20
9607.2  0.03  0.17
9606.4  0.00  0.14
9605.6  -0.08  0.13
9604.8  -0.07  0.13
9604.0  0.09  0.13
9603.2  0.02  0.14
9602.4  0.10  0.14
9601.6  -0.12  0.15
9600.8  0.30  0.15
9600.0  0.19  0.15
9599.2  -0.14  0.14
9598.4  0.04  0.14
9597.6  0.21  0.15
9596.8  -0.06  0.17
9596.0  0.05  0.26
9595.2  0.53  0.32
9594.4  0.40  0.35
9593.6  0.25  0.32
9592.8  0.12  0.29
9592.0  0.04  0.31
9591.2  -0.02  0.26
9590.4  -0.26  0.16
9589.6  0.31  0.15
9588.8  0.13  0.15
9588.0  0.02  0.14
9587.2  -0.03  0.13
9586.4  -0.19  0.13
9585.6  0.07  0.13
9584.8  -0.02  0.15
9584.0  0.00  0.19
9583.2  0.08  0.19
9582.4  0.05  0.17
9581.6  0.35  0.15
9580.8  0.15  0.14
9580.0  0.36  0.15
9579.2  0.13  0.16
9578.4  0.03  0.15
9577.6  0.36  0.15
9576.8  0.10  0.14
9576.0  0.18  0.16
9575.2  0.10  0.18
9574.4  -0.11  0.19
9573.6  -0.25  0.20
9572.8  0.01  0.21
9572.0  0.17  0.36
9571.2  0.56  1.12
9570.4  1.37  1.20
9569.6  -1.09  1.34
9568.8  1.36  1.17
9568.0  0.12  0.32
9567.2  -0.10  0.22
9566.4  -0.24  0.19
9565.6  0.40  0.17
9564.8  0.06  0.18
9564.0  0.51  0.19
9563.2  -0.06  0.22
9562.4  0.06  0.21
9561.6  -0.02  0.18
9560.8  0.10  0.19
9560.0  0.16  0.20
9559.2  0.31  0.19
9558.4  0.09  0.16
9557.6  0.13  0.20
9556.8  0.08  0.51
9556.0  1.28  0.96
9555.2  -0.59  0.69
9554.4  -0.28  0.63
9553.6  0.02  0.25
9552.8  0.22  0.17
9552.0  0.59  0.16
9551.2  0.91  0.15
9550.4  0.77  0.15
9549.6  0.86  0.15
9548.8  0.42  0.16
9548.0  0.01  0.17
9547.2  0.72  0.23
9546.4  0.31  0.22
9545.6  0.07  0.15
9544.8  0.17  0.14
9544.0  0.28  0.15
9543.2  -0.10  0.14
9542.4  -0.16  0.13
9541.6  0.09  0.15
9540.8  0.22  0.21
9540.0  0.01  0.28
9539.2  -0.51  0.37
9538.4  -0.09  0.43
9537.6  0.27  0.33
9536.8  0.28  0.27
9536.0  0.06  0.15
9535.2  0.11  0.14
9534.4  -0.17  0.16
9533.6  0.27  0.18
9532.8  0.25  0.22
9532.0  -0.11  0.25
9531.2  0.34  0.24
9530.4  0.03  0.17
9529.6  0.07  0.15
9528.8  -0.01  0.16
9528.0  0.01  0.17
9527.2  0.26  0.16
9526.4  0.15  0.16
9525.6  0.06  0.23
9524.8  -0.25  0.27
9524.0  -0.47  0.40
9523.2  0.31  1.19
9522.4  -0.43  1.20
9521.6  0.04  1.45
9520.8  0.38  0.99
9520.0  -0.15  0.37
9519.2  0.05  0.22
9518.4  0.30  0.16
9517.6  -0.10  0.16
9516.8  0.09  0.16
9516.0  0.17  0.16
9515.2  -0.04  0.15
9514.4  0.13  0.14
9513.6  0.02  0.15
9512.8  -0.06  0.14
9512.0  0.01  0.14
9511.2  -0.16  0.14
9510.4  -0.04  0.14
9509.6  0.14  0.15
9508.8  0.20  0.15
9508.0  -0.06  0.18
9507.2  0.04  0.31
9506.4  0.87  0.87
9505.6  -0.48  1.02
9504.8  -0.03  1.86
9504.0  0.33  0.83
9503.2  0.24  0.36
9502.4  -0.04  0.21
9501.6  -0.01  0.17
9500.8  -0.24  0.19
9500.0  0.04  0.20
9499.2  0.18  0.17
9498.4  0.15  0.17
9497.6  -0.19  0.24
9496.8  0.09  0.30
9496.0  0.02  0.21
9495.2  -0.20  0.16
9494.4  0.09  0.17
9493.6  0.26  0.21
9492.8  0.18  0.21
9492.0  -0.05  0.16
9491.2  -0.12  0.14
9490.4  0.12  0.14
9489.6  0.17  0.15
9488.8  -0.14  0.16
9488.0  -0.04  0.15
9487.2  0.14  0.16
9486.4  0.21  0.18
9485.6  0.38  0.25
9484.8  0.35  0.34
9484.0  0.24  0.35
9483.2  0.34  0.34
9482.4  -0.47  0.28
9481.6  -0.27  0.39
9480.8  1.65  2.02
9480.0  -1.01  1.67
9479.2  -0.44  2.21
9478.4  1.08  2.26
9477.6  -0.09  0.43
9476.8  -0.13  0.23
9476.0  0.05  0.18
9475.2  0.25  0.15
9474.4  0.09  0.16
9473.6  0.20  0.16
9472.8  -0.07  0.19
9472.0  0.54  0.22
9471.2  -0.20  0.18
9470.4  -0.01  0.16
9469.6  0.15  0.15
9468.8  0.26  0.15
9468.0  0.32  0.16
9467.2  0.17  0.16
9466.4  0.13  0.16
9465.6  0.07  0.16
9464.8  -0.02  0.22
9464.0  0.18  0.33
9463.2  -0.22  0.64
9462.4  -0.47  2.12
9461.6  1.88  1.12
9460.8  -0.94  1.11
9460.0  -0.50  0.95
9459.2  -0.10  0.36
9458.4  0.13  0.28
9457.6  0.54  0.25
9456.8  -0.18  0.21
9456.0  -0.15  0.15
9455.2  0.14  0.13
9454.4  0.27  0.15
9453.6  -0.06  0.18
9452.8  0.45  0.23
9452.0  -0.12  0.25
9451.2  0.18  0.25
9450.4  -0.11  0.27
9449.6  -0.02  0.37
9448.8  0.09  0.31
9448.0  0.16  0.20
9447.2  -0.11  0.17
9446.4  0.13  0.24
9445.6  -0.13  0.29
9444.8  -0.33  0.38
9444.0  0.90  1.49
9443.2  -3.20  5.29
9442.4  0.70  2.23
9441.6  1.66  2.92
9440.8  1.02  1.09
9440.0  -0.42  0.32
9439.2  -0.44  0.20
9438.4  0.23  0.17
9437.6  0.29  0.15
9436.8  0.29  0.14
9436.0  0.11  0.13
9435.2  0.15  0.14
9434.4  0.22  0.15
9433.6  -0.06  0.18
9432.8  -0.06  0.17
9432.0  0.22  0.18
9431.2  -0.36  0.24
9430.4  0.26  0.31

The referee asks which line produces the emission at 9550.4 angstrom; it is H-beta 4861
